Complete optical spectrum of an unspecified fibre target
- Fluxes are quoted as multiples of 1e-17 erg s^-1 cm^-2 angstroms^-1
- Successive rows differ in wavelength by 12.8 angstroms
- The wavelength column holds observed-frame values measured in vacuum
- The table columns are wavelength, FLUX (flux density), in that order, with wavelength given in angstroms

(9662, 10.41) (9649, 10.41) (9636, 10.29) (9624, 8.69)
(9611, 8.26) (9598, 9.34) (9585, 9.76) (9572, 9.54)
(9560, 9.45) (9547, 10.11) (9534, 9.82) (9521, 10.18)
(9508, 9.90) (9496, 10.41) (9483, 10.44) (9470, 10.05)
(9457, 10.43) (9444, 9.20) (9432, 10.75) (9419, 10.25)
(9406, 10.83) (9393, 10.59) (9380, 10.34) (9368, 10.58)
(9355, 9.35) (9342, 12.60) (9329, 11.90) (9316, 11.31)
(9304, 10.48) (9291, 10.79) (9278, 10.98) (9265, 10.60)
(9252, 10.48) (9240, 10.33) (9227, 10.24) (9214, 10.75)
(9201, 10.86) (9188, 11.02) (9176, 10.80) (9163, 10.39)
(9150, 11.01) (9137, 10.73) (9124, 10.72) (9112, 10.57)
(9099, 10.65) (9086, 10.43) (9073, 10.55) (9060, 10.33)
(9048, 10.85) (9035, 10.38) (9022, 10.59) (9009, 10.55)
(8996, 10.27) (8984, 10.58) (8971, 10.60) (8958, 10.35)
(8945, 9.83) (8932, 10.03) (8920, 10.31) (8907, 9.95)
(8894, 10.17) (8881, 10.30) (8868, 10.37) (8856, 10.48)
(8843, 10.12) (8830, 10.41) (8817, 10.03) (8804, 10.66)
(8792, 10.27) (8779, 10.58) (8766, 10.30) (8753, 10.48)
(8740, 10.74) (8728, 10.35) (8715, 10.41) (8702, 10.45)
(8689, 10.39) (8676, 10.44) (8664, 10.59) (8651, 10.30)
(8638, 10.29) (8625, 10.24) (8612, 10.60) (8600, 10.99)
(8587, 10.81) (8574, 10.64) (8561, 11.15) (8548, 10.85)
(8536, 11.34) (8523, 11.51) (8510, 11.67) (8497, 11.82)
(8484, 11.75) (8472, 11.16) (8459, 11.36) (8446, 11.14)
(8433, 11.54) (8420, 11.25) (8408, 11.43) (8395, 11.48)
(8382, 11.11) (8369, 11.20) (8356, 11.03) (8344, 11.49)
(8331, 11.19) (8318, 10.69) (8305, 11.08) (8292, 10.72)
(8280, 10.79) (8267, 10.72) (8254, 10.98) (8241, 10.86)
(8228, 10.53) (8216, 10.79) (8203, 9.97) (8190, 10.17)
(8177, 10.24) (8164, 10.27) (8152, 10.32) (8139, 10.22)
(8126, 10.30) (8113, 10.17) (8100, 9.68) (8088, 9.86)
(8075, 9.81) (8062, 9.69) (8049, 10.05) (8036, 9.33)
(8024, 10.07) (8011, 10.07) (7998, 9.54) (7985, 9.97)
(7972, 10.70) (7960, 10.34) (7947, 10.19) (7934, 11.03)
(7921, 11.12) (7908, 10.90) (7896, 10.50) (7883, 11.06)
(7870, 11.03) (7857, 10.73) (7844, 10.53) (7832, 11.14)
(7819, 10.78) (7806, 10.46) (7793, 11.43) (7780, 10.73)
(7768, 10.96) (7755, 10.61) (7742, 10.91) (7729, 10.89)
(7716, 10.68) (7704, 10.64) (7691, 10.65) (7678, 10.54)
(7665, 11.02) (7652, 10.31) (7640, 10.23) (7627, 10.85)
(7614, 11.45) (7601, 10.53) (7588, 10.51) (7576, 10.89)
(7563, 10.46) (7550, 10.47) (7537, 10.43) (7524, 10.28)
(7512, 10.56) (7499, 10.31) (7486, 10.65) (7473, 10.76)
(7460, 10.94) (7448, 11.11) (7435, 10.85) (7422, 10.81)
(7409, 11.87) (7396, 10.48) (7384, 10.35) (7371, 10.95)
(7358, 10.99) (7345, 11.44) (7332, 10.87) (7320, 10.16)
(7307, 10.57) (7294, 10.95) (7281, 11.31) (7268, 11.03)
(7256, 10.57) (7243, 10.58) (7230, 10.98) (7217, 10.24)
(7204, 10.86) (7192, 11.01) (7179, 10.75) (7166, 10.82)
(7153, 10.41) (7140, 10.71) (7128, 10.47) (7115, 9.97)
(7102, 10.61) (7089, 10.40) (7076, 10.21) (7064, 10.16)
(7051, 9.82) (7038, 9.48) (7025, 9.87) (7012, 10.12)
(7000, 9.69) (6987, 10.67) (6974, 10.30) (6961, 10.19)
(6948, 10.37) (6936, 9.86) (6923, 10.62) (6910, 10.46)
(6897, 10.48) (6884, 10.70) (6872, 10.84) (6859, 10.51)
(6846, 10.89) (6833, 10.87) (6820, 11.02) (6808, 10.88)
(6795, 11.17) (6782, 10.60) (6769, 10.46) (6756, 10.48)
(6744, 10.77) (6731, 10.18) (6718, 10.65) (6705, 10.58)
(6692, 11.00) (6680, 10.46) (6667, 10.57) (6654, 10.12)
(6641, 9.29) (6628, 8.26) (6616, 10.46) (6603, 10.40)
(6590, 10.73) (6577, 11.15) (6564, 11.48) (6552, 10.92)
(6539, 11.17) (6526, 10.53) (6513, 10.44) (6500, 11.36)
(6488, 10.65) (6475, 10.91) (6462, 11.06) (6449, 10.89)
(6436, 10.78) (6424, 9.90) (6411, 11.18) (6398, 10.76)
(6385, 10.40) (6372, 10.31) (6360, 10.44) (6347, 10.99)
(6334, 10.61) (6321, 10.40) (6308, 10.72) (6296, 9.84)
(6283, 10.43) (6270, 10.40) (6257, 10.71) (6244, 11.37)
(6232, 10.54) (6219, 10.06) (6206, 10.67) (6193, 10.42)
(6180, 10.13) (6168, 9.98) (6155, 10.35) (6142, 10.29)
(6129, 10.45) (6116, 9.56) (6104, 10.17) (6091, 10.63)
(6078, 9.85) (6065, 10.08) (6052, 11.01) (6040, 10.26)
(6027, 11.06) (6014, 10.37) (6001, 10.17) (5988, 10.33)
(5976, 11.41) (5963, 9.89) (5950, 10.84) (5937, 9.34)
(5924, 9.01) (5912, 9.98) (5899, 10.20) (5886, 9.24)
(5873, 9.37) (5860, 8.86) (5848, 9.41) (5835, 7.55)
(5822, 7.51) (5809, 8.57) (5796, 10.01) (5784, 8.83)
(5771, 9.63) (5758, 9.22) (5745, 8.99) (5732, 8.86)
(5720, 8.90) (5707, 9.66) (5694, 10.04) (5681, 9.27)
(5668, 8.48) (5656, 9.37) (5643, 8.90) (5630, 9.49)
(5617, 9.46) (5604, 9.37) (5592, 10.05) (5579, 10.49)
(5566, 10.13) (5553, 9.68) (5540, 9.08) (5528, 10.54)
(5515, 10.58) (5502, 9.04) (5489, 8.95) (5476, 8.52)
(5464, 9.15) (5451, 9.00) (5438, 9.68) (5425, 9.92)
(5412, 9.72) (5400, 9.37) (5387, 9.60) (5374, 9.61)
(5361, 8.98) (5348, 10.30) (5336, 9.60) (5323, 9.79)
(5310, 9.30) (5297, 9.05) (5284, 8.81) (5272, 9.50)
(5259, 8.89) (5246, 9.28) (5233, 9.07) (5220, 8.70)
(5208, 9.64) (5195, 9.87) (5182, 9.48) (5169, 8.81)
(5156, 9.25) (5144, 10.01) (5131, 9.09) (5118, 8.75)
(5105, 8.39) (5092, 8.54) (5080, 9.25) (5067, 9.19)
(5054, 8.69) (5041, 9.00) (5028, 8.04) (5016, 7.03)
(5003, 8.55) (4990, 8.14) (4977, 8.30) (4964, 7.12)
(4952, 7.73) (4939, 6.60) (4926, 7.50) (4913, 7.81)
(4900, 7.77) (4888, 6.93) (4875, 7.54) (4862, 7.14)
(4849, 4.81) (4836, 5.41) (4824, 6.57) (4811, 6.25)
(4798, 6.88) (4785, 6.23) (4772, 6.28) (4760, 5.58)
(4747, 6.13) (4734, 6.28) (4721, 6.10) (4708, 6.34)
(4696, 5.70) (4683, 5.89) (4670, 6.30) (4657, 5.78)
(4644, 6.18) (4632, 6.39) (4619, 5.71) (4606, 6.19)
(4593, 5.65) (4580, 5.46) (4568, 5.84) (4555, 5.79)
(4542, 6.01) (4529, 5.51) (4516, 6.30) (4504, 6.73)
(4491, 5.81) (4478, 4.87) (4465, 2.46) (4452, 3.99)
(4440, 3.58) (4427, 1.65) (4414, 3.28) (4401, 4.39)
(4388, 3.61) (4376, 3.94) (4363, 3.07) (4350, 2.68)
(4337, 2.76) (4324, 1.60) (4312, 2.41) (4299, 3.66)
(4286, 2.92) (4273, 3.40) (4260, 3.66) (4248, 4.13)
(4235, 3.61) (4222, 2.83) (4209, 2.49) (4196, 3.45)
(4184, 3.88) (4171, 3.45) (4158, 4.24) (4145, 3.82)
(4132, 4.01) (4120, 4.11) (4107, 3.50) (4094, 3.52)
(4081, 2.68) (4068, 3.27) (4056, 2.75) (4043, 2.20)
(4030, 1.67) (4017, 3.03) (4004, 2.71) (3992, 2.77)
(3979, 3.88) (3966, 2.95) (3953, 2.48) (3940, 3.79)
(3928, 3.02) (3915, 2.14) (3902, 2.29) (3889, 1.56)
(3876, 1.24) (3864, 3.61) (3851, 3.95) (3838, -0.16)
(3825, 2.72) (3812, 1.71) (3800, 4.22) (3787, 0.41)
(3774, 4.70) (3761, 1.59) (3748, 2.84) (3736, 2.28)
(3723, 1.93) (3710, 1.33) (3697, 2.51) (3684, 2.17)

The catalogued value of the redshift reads 0.13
